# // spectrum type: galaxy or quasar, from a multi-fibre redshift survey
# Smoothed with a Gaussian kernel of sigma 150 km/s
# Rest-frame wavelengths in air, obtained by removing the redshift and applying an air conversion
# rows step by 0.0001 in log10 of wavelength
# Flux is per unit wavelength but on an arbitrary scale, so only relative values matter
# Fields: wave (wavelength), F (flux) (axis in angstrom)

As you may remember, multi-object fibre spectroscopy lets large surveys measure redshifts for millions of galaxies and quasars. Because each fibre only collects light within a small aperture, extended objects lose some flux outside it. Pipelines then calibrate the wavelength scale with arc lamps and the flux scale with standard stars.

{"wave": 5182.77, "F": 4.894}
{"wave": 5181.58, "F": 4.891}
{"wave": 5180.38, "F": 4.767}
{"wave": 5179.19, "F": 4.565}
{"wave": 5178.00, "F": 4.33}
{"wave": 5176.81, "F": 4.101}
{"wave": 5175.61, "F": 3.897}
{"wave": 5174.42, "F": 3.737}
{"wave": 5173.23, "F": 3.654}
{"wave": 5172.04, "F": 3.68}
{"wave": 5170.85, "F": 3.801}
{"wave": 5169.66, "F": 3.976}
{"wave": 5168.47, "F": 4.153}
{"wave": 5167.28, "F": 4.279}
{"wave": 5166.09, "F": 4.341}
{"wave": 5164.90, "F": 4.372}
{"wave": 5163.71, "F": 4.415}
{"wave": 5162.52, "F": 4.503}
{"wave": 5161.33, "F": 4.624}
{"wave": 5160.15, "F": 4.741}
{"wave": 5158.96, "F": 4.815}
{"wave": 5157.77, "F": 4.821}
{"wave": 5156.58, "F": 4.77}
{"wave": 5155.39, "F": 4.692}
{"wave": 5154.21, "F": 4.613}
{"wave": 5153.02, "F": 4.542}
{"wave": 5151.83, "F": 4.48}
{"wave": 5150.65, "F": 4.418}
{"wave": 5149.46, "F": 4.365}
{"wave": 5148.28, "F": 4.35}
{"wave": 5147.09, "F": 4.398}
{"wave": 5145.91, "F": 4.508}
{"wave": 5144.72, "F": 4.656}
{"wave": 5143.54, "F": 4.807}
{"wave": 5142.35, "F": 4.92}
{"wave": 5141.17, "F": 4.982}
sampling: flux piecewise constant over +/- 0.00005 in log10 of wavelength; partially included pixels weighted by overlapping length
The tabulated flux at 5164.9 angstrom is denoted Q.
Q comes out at 4.372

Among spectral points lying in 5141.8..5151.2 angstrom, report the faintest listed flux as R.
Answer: 4.35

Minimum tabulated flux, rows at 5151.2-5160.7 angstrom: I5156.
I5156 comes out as 4.48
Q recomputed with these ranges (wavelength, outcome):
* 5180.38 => 4.767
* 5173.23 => 3.654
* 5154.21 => 4.613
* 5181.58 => 4.891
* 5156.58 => 4.77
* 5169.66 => 3.976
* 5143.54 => 4.807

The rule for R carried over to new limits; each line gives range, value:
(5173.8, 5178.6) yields 3.737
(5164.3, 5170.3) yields 3.976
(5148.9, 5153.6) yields 4.365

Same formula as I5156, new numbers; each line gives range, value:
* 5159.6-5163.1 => 4.503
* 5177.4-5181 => 4.33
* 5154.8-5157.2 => 4.692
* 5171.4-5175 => 3.654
